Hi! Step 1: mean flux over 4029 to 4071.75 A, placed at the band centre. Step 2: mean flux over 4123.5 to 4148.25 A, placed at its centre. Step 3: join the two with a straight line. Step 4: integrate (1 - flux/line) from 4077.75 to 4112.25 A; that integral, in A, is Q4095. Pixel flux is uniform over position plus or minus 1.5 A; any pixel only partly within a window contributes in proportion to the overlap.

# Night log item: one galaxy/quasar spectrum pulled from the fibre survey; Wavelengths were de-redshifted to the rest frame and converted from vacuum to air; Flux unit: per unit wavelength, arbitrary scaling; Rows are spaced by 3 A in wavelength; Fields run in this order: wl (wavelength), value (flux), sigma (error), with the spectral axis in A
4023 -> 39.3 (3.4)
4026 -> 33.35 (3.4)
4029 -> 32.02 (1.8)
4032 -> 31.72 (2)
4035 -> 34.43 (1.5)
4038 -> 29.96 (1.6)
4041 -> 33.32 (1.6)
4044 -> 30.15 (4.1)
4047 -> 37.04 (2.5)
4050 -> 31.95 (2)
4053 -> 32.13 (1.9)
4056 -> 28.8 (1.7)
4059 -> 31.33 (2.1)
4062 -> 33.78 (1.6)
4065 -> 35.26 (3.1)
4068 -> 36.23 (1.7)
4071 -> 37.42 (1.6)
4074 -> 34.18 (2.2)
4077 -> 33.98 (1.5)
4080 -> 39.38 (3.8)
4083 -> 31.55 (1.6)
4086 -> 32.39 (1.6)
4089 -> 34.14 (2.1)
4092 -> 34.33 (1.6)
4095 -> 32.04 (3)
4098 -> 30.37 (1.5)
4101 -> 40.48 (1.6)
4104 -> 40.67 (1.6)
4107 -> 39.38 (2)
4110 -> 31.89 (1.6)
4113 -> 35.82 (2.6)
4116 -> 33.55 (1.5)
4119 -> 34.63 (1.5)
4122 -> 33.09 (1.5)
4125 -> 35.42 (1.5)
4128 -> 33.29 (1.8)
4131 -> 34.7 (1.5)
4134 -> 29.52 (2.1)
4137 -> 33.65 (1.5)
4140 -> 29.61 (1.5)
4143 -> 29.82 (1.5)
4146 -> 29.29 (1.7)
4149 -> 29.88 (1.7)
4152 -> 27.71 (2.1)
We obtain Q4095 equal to -2.92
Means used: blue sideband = 33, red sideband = 31.9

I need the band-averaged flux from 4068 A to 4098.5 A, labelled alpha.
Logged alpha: 34.2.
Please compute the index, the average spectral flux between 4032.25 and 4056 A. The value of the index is 32.4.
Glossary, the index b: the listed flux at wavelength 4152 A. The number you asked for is 27.71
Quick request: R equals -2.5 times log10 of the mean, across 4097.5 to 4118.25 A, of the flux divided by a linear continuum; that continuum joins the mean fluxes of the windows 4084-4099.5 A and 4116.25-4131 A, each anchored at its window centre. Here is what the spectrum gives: -0.09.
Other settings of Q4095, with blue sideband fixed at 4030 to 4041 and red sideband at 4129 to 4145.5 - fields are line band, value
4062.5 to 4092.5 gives -2.8 A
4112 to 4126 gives -1.3 A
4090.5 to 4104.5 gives -1.6 A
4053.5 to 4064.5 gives 0.1 A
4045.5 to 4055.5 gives -0.4 A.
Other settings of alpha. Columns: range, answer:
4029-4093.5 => 33.5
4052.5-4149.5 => 33.8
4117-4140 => 33.2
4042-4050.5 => 33.2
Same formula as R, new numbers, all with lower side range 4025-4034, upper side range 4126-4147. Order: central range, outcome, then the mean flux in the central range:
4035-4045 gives 0.02 mag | 31.7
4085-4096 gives -0.05 mag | 33.3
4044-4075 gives -0.05 mag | 33.6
